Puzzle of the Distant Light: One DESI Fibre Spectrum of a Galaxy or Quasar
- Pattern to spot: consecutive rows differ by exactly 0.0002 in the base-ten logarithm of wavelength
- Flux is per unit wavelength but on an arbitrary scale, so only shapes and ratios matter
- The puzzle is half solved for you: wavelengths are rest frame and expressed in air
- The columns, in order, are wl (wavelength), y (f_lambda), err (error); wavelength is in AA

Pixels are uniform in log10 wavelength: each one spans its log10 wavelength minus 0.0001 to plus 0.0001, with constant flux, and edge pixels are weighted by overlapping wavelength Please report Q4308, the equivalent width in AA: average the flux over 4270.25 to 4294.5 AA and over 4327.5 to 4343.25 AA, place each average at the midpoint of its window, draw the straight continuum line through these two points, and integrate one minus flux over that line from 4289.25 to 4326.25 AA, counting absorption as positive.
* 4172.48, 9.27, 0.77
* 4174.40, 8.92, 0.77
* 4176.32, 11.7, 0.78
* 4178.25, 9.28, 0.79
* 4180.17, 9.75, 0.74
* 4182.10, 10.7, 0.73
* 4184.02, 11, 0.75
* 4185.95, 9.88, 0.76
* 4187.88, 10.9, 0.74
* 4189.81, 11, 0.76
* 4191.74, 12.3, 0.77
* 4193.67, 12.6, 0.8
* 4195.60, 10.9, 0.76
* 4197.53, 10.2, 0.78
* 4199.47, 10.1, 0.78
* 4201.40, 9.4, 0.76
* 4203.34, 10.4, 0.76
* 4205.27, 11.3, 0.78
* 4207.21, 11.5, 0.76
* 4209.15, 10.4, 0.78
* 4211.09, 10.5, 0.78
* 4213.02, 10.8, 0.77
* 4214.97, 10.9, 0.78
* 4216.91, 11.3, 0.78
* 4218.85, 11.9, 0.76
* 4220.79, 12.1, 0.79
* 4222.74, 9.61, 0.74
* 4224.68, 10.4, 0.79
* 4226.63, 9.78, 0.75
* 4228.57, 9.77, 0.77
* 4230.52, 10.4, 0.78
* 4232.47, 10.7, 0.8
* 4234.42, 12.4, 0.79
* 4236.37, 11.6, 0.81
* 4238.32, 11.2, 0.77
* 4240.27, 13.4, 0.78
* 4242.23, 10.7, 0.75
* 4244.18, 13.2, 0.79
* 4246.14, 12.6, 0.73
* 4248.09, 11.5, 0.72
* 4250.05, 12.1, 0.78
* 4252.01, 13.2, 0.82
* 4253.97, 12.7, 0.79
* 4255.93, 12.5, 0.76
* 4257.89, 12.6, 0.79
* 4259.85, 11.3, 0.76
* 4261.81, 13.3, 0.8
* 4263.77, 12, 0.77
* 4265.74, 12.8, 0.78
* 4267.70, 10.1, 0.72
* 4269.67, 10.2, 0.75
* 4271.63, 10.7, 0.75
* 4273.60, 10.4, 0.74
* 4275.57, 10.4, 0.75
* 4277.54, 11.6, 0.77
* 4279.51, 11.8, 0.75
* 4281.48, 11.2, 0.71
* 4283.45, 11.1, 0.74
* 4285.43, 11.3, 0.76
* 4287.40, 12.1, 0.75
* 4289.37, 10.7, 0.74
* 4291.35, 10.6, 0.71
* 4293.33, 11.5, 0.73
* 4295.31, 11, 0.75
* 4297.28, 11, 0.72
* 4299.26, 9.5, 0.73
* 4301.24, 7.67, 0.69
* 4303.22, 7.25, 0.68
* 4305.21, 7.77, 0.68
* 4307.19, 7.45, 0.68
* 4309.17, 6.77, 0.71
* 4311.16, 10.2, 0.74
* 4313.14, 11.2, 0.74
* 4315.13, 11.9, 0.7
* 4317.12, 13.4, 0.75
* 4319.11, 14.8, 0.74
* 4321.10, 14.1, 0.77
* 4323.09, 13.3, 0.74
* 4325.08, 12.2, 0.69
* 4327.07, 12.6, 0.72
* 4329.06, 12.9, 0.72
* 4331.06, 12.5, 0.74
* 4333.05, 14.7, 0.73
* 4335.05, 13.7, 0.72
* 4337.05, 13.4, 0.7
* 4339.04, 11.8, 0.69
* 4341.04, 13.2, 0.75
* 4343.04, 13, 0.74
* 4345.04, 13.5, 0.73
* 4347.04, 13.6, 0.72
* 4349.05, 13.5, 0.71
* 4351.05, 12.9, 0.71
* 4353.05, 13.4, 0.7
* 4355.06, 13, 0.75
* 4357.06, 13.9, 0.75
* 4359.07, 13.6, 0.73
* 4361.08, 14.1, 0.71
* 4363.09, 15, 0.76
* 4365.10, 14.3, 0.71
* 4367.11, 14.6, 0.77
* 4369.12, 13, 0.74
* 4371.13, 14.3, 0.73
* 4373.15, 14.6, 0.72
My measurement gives 4.4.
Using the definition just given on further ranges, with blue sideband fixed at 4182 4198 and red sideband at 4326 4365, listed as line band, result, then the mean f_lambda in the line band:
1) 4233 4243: 0.0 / 11.8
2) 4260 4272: 0.7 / 11.5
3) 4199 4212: 0.9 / 10.5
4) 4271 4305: 5.5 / 10.5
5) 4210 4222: 0.3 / 11.2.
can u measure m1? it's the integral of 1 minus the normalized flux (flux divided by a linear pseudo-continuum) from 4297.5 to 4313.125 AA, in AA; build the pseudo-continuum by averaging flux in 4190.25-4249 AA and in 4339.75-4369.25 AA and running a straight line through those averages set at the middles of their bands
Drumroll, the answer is 5.3 AA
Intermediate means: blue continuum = 11.1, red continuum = 13.6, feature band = 8.43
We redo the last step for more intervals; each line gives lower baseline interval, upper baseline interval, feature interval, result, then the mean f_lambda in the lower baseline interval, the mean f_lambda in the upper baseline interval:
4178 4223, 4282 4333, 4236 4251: -1.6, 10.8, 11.1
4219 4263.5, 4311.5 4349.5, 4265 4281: 1.6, 11.7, 13.1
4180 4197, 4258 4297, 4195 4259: -0.7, 11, 11.3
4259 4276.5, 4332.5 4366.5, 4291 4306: 3.2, 11.2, 13.6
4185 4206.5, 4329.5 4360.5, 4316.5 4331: -0.4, 10.8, 13.3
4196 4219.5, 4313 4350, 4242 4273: -0.8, 10.7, 13.2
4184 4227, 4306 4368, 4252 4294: 1.2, 10.8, 12.8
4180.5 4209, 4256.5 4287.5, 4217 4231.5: 0.6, 10.8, 11.4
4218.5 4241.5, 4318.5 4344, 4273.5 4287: 1.0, 11.1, 13.2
